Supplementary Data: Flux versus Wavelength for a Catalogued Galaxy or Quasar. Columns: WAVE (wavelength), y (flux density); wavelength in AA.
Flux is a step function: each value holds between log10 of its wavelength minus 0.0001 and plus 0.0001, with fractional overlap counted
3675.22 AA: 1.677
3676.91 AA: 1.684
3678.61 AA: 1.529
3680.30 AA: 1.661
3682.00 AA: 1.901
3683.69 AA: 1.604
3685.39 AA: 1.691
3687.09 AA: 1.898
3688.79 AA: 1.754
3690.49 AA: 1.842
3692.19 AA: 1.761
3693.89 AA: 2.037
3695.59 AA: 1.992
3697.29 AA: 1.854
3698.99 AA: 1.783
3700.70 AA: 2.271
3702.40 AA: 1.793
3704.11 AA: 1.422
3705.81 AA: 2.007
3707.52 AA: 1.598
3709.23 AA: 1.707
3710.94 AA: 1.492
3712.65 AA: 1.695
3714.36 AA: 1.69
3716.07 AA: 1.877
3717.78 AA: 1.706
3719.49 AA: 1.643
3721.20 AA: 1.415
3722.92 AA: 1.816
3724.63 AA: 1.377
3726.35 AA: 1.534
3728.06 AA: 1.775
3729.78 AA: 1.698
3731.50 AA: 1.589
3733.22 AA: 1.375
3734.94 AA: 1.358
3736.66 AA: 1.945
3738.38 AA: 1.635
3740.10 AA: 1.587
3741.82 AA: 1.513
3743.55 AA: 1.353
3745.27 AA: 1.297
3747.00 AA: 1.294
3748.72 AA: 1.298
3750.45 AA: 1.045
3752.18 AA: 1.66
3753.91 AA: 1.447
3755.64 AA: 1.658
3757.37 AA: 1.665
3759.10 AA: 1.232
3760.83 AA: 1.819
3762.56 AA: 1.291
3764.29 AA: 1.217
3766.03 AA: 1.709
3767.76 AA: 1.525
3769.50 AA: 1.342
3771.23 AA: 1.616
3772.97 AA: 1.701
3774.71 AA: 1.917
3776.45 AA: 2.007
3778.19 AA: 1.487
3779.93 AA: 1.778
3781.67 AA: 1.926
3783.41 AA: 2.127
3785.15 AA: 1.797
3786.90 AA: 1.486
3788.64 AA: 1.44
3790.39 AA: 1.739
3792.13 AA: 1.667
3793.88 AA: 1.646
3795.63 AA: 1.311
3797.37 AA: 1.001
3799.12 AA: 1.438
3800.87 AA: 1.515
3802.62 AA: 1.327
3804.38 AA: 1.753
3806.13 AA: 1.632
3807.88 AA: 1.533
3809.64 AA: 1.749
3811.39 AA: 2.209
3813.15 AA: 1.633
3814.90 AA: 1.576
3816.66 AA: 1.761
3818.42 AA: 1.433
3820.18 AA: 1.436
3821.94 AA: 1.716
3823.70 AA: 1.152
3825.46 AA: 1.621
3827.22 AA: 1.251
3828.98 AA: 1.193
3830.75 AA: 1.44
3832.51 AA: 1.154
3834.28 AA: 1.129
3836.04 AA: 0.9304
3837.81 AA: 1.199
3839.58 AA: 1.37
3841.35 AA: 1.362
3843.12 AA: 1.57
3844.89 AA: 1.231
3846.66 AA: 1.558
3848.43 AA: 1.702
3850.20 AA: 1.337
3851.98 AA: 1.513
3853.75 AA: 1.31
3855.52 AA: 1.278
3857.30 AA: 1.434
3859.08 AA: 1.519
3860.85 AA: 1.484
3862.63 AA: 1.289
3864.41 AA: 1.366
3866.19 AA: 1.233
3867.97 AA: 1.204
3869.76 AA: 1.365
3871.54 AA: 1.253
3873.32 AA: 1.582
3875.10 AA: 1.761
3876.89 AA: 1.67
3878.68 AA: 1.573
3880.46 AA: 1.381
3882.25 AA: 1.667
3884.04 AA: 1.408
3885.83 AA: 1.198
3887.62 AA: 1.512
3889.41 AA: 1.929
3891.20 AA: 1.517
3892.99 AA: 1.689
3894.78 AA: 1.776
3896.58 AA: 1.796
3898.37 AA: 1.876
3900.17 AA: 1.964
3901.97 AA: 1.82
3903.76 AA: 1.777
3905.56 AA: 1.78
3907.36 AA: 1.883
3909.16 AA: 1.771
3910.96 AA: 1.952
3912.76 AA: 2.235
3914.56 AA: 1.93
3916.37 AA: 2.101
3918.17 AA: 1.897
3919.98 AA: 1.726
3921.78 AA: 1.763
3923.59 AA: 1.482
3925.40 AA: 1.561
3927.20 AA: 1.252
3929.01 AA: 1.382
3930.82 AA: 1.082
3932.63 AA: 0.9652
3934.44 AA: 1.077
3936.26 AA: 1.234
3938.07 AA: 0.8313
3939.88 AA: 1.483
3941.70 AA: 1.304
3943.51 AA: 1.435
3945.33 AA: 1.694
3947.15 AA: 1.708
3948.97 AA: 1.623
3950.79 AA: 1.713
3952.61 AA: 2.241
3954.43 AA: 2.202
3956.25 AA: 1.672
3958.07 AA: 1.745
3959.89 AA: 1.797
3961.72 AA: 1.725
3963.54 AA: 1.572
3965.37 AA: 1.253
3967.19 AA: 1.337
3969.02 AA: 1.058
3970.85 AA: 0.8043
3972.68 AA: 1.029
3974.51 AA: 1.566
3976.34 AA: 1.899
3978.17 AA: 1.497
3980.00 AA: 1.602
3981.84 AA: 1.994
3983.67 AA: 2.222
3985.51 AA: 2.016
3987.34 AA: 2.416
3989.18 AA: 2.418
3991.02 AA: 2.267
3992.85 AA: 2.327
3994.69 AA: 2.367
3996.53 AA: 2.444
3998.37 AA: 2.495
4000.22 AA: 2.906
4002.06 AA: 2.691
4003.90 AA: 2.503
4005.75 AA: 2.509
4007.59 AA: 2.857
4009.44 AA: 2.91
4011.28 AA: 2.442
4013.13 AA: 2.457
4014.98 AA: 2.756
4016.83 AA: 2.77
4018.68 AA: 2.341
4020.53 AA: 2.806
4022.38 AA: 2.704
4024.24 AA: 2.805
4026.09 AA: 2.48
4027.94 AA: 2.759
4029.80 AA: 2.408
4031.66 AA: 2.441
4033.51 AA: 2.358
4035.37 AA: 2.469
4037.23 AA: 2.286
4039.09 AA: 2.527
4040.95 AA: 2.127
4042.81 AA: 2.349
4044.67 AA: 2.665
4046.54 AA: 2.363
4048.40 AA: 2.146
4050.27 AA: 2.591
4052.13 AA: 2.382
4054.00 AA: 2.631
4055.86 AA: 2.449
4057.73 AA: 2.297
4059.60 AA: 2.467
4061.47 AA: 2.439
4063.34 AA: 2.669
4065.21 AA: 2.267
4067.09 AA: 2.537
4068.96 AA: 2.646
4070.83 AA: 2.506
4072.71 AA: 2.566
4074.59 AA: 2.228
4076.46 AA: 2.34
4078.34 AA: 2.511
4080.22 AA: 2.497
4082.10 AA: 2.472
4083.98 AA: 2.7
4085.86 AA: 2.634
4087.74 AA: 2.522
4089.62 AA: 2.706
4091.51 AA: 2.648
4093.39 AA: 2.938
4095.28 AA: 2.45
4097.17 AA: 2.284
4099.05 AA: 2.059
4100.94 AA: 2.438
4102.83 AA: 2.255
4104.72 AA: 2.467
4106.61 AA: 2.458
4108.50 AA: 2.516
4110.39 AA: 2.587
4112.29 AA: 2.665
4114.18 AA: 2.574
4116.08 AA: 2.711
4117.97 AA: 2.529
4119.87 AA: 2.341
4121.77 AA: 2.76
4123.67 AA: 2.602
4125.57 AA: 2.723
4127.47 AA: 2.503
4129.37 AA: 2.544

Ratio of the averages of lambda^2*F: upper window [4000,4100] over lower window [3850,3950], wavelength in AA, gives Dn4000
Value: 1.75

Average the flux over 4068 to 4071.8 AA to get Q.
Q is 2.58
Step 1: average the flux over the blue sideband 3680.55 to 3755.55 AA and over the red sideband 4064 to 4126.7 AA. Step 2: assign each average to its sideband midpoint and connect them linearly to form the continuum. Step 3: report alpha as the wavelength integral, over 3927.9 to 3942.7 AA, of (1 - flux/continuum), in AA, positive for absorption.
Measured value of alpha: 6.7 AA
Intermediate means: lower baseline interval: 1.65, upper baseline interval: 2.52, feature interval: 1.17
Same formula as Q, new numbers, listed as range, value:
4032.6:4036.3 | 2.41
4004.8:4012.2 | 2.68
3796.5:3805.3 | 1.41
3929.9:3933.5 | 1.03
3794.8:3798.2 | 1.16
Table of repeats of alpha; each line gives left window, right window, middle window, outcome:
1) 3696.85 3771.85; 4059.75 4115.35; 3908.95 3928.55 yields 2.7 AA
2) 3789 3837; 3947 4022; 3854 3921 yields 4.3 AA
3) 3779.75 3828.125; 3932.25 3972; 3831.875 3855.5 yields 3.4 AA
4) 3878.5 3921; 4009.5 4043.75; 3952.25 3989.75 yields 8.4 AA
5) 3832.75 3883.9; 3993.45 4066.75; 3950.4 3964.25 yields 1.4 AA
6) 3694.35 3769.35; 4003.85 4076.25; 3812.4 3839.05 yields 7.1 AA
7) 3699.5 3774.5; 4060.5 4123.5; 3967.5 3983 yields 5.4 AA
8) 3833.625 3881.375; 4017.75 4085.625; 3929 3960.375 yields 6.3 AA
